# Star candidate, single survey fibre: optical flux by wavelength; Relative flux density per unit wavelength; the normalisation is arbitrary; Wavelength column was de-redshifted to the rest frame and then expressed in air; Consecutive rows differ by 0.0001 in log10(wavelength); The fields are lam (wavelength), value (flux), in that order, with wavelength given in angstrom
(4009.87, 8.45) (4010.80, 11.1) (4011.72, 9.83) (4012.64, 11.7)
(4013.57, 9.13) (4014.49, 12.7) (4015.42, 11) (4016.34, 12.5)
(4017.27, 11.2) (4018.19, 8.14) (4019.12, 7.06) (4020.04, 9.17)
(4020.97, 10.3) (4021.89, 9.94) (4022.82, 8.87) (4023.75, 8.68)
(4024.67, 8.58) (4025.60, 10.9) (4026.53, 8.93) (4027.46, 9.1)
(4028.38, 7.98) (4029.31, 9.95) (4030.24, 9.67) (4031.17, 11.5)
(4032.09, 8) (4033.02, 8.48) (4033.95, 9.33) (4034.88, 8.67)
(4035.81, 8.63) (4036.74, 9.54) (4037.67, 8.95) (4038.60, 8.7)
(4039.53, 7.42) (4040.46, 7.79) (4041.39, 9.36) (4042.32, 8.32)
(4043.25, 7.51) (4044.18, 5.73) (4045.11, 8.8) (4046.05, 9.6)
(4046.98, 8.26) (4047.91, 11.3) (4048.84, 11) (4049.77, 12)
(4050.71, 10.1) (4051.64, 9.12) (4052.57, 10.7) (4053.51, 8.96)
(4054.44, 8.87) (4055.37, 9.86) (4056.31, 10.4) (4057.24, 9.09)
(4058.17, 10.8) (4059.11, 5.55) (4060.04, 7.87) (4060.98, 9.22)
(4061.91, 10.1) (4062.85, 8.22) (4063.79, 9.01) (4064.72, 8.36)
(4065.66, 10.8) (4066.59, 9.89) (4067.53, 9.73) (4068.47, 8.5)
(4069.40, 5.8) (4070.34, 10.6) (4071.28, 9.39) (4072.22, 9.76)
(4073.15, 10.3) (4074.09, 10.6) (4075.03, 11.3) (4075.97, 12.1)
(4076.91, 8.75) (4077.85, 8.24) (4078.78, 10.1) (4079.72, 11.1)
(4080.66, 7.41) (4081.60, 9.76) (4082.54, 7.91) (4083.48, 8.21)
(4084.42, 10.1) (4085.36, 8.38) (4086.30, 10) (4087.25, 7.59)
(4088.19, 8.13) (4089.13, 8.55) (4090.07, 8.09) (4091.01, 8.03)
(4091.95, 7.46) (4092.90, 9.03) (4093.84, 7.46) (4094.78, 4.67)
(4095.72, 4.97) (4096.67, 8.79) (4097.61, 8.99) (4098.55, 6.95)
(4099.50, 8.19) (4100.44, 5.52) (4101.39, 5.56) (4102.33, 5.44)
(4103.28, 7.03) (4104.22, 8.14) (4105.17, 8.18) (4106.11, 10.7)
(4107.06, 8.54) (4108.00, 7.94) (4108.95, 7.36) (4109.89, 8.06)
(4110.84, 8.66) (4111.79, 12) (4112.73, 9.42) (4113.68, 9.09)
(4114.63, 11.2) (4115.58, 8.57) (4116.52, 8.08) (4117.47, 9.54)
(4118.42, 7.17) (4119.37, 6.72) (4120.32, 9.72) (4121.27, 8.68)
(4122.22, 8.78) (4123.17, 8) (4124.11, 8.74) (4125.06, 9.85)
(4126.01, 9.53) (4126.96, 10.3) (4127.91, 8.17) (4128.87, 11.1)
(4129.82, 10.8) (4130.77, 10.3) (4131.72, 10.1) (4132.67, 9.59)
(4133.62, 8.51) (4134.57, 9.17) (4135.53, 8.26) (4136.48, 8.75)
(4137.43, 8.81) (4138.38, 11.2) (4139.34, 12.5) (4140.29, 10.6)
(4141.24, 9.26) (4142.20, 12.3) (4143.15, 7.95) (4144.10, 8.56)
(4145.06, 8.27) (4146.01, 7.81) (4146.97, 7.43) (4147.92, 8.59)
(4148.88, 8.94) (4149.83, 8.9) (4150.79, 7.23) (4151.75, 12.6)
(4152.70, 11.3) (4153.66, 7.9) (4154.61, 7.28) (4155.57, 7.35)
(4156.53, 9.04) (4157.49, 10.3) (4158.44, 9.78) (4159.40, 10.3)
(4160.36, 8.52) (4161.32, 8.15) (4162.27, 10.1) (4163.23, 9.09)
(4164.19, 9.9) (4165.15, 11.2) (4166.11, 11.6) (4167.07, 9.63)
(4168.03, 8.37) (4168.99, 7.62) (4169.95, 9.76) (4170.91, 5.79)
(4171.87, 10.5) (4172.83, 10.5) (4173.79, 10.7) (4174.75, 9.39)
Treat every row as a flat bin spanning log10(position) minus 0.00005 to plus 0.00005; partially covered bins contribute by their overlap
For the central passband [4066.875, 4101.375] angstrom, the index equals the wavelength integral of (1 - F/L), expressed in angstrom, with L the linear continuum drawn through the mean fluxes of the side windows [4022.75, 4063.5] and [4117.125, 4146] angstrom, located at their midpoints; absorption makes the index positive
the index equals 2.3 angstrom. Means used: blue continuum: 9.1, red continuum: 9.35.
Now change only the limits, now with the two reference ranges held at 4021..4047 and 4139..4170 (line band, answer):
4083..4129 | 4.03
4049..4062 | -0.80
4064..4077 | -1.04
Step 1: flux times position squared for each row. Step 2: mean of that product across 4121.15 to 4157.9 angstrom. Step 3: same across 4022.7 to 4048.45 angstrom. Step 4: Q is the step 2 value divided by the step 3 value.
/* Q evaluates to 1.10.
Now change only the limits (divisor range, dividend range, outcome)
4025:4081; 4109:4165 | 1.04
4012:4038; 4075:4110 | 0.88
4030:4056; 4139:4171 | 1.07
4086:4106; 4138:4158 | 1.27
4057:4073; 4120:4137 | 1.07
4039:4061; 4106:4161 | 1.06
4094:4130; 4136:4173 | 1.14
